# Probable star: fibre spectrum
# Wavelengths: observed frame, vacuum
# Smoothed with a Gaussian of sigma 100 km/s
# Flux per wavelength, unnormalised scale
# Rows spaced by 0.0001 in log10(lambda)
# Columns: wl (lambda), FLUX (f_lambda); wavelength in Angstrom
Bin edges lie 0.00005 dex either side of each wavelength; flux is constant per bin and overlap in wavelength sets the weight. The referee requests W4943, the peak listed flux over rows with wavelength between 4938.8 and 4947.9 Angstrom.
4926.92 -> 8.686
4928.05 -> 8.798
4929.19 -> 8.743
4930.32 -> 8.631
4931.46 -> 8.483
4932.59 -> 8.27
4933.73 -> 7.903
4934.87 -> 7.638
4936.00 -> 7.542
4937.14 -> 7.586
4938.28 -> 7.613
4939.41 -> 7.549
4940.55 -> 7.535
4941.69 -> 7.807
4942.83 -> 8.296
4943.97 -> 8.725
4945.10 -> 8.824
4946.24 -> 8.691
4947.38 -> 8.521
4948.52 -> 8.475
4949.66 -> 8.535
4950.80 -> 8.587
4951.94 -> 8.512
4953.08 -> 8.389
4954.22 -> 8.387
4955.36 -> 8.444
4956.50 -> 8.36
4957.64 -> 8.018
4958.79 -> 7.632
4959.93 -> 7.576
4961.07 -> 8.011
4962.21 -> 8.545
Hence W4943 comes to 8.824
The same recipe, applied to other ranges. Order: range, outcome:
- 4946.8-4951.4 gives 8.587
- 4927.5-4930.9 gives 8.798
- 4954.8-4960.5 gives 8.444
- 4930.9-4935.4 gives 8.483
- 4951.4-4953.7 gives 8.512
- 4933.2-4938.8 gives 7.903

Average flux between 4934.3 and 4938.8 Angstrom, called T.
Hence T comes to 7.59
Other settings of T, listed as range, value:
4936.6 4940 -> 7.59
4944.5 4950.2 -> 8.62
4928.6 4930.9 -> 8.67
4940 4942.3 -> 7.67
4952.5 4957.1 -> 8.4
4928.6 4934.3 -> 8.4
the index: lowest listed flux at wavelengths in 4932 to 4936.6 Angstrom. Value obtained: 7.542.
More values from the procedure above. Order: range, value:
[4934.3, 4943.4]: 7.535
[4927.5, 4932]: 8.483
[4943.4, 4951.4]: 8.475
